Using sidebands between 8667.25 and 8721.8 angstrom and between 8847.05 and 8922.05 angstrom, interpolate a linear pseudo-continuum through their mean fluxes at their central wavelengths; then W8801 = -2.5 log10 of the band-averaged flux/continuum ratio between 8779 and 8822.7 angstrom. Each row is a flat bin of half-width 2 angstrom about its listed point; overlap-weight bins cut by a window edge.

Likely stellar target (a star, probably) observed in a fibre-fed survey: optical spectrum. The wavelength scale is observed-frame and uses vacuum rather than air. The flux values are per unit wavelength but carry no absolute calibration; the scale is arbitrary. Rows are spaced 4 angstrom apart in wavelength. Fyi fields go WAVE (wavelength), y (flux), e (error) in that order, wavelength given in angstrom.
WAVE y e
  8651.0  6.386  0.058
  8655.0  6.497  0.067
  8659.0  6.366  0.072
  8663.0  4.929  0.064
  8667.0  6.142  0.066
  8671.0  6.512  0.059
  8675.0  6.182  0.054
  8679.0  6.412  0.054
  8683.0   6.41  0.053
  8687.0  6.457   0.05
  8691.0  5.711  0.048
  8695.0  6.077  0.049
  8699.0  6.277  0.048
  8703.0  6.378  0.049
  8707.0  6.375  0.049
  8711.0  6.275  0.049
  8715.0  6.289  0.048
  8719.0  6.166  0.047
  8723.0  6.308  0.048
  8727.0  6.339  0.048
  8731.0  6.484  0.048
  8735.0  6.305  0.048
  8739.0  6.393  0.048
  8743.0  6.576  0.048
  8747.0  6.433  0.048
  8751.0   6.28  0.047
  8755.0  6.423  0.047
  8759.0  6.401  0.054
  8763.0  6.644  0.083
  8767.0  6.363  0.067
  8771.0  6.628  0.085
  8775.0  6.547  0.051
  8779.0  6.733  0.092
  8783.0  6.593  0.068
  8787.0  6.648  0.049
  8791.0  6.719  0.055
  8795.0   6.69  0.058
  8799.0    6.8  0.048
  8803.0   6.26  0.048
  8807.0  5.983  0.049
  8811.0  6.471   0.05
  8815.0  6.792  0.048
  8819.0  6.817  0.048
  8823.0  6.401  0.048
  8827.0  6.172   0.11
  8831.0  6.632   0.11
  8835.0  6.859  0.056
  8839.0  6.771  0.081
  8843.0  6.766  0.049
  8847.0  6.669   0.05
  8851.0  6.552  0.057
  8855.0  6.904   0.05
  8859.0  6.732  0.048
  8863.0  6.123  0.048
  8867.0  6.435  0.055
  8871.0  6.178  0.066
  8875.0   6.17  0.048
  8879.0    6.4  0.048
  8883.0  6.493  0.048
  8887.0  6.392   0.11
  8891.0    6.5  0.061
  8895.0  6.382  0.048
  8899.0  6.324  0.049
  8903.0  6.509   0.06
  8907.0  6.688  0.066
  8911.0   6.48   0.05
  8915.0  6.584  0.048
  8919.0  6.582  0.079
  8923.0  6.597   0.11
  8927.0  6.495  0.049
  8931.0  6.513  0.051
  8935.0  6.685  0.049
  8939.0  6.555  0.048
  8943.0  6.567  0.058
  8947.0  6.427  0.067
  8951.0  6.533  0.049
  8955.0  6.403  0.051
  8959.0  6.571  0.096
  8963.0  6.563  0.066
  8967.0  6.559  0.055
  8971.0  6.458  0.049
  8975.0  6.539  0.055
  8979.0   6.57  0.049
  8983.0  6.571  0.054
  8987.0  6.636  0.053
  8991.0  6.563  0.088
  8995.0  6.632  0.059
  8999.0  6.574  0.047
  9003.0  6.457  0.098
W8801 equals -0.033 mag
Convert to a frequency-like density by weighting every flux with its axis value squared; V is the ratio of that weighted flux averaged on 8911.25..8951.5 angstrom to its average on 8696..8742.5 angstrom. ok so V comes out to 1.09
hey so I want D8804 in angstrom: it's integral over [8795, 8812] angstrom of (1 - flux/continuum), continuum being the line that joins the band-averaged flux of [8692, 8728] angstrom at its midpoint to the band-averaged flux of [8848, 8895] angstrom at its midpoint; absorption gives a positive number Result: -0.1 angstrom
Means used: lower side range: 6.26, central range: 6.41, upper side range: 6.45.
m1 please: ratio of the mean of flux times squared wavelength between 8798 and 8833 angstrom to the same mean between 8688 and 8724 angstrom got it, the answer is 1.1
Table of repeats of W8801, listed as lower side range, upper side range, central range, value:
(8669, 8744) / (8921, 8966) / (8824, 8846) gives -0.03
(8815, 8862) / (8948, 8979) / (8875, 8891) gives 0.03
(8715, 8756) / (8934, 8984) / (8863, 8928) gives 0.01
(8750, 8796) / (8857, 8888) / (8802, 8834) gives 0.00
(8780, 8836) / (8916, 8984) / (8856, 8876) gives 0.03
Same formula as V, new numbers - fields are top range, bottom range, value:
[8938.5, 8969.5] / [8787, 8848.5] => 1.02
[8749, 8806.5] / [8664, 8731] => 1.06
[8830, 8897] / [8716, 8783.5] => 1.04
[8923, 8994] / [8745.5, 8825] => 1.04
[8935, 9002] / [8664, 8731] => 1.11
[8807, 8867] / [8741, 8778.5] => 1.03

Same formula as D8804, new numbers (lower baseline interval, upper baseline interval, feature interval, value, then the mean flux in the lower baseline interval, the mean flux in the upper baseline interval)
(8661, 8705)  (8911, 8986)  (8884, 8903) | 0.12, 6.14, 6.54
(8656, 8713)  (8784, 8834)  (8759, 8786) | -0.58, 6.18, 6.54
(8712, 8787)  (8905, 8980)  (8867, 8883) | 0.51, 6.44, 6.55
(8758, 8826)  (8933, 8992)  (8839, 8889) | 0.42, 6.55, 6.55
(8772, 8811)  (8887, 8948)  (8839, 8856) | -0.47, 6.55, 6.52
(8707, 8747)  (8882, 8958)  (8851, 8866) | -0.26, 6.35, 6.51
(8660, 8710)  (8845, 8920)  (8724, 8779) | -1.64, 6.16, 6.48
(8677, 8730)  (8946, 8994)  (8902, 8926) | -0.34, 6.27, 6.54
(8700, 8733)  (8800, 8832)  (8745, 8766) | -0.20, 6.33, 6.45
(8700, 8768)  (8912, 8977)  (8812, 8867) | -1.38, 6.38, 6.54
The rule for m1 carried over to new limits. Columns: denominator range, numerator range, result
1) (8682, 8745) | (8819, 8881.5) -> 1.07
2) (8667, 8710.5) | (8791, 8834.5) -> 1.07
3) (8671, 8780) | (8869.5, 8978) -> 1.07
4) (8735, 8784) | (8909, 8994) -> 1.05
